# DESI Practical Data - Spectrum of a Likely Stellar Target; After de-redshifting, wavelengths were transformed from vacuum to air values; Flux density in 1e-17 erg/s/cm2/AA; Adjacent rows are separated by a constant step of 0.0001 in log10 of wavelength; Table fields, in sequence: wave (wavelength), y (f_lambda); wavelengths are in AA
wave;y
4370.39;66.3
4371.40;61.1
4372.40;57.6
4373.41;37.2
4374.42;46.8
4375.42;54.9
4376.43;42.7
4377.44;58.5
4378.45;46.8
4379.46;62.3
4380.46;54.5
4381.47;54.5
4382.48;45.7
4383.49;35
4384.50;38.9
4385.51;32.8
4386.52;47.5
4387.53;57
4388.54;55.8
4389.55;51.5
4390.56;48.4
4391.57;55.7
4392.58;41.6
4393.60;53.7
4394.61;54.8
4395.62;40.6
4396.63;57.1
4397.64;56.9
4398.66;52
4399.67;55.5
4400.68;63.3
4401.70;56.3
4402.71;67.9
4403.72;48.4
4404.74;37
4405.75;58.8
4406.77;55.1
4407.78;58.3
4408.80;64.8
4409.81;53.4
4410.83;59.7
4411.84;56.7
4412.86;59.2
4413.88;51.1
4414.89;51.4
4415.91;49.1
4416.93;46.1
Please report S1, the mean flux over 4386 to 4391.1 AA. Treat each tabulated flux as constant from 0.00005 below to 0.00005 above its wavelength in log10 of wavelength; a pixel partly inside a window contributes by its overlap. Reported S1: 52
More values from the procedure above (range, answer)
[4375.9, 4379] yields 49.4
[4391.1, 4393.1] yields 48.4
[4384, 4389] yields 46.3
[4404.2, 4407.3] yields 50.3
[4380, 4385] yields 45.6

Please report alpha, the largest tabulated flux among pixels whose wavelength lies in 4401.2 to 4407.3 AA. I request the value 67.9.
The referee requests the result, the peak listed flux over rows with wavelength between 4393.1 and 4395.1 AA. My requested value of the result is 54.8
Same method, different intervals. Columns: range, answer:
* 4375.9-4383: 62.3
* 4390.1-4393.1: 55.7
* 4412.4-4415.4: 59.2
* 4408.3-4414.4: 64.8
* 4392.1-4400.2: 57.1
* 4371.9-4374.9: 57.6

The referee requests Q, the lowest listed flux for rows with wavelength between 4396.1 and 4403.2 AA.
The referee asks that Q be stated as 52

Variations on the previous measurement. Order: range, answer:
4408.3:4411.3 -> 53.4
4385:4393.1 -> 32.8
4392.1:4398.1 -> 40.6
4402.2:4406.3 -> 37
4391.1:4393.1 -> 41.6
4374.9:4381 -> 42.7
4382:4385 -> 35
